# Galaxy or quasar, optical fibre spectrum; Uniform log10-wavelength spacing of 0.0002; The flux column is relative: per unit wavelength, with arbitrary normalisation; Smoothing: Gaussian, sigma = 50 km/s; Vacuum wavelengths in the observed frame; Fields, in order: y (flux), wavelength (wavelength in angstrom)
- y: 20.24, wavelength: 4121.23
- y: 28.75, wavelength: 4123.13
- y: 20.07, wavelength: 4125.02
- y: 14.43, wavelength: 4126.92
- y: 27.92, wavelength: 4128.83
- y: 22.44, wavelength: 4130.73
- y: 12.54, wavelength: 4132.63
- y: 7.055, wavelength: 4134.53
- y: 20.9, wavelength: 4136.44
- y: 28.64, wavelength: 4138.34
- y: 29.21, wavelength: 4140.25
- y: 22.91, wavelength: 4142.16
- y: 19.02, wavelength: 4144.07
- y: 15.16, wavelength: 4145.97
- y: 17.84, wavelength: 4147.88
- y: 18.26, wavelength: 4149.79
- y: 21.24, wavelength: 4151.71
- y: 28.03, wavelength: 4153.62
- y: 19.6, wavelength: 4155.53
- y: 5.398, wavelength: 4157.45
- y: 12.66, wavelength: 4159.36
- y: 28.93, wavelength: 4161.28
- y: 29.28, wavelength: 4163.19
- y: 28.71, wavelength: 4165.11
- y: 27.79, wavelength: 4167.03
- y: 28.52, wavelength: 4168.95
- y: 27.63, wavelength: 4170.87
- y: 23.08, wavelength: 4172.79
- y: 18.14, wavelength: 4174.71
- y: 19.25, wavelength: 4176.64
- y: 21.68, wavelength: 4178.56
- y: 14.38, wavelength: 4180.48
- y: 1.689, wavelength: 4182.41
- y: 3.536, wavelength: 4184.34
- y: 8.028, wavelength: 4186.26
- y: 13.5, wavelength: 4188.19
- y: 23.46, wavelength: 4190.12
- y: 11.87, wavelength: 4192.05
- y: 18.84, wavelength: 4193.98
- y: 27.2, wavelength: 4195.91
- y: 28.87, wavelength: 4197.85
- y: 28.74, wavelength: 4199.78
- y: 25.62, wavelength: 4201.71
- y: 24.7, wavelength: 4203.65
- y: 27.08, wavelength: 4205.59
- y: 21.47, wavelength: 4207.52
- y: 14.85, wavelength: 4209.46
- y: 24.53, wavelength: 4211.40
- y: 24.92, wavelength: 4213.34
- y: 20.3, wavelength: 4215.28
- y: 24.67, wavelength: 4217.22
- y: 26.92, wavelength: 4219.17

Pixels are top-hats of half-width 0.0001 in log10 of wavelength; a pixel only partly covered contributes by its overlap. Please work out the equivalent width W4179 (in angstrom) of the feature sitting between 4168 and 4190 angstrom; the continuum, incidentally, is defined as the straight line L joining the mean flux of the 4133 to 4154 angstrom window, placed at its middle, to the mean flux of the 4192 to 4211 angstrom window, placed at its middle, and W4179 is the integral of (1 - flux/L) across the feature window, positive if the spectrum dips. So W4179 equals 5.5 angstrom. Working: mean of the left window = 20.3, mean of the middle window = 16.6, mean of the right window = 23.5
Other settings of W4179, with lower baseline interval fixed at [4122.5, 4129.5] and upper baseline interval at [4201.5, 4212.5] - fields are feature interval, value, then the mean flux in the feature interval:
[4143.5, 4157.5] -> 2.26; 18.9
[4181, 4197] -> 6.40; 13.7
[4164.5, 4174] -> -1.78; 26.9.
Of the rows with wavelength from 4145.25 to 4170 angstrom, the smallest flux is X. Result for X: 5.398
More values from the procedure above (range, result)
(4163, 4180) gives 18.14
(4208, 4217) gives 14.85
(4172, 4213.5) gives 1.689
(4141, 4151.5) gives 15.16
